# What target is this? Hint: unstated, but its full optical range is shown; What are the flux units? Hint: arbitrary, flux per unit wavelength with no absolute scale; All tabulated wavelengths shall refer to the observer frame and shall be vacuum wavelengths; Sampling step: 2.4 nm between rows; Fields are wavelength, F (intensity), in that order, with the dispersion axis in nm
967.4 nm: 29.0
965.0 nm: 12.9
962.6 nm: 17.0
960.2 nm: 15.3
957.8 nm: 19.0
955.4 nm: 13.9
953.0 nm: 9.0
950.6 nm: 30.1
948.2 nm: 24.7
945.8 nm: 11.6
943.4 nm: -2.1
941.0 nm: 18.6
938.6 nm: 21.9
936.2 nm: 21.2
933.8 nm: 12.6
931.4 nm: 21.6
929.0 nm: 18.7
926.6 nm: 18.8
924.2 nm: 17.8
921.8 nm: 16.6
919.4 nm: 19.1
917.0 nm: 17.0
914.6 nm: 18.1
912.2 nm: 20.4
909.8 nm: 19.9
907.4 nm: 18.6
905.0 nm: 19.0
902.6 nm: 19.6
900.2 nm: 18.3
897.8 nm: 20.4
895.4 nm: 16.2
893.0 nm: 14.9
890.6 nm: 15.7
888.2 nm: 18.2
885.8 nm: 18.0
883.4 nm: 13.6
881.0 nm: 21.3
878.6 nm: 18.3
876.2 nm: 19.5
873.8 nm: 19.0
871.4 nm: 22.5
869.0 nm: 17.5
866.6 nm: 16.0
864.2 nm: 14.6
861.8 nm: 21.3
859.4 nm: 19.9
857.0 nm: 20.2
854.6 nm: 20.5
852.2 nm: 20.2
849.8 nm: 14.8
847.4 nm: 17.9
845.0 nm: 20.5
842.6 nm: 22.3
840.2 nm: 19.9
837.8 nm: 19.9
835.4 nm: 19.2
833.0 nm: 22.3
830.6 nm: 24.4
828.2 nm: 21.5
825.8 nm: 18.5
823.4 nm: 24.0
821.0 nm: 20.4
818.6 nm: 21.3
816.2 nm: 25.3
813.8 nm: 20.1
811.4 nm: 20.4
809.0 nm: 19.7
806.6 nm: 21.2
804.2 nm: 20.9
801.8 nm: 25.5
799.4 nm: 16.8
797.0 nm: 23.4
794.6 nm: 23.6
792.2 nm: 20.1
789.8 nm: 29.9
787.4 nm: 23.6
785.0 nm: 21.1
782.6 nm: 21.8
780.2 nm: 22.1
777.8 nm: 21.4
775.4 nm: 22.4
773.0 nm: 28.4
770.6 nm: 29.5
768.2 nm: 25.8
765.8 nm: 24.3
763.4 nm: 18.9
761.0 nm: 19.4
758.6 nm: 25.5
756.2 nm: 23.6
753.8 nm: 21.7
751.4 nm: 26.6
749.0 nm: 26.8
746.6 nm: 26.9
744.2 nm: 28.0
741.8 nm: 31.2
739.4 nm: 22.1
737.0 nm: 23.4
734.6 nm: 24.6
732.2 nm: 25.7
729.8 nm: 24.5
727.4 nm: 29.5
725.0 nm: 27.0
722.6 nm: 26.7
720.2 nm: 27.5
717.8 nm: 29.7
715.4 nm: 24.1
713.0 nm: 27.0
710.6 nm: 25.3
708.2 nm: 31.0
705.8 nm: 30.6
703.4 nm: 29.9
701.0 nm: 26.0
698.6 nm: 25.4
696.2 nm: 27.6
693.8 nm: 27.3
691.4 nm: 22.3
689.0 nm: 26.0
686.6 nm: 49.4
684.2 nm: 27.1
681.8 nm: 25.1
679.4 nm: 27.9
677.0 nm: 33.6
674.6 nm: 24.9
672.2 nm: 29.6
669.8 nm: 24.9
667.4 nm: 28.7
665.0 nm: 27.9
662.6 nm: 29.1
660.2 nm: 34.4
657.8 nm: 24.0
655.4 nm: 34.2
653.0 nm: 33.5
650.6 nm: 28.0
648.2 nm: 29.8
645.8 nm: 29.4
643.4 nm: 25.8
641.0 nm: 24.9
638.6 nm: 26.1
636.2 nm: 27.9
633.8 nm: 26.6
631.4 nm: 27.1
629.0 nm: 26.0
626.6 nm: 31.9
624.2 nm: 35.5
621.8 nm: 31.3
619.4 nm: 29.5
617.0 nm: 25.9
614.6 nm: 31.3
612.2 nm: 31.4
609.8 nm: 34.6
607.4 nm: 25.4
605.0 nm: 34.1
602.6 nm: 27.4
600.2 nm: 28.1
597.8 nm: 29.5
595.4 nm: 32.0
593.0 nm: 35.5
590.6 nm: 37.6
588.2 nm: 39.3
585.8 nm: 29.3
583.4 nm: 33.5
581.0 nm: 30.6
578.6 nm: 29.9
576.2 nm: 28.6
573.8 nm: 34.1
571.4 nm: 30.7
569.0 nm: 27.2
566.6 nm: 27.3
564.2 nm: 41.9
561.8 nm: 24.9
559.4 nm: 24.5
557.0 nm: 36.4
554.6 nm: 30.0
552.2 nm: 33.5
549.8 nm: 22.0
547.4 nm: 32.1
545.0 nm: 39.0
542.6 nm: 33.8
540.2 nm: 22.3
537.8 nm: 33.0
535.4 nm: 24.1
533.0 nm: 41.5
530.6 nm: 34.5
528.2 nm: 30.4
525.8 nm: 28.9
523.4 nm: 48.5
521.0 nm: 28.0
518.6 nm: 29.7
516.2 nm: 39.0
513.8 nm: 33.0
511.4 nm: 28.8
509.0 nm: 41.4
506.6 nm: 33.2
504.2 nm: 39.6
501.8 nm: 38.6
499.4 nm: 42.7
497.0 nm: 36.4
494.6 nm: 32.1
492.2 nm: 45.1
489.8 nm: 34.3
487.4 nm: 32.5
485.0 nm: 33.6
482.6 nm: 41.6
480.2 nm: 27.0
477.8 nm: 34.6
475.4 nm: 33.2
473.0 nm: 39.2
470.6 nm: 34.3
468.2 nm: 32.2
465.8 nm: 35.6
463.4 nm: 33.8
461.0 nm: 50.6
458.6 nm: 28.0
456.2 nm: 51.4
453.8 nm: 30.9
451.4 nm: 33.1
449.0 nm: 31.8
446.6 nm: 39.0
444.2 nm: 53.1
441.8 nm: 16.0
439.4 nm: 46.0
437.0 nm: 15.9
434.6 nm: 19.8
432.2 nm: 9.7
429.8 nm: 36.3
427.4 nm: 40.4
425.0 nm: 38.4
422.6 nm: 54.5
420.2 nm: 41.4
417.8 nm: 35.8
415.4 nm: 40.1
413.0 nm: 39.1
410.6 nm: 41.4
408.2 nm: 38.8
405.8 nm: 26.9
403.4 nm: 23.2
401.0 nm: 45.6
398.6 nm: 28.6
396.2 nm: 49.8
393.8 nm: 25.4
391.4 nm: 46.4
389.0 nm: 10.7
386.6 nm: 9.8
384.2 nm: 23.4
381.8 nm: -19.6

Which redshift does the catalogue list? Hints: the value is 0.047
